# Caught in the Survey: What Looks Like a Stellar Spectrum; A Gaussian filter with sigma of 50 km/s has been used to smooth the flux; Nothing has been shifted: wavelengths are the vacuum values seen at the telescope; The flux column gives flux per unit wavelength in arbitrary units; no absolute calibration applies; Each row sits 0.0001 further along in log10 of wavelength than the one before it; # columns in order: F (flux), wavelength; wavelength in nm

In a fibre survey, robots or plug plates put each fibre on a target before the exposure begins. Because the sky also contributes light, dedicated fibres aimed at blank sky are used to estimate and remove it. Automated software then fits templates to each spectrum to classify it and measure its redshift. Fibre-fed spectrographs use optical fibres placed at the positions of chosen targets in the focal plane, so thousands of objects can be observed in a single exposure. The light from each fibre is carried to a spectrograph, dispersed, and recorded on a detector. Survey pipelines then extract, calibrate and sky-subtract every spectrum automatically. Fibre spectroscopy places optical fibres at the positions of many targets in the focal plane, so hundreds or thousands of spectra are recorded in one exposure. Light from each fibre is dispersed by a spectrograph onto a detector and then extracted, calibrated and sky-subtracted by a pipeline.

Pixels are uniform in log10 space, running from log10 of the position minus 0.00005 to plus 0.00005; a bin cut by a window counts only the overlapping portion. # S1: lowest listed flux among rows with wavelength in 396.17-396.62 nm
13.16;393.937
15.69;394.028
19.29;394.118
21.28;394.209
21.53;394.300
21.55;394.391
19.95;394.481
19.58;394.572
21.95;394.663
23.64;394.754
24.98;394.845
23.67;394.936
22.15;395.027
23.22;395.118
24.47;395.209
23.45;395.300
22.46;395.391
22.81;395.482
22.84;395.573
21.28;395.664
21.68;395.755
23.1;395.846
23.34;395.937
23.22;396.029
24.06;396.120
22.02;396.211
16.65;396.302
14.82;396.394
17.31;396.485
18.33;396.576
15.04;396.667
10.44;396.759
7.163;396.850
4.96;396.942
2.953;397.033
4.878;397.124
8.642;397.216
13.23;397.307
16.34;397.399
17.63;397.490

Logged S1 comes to 14.82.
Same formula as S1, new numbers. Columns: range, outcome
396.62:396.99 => 4.96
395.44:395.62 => 22.81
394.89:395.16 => 22.15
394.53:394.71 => 19.58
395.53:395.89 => 21.28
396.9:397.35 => 2.953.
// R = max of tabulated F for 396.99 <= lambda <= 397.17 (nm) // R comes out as 4.878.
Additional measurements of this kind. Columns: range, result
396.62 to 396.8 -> 15.04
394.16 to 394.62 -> 21.55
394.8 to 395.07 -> 24.98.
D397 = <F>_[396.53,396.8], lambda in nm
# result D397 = 14.7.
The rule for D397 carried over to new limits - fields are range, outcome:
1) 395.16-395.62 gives 23.2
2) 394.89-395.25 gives 23.4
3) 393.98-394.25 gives 18.7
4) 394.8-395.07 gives 23.6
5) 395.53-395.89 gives 22.2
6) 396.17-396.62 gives 17.8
